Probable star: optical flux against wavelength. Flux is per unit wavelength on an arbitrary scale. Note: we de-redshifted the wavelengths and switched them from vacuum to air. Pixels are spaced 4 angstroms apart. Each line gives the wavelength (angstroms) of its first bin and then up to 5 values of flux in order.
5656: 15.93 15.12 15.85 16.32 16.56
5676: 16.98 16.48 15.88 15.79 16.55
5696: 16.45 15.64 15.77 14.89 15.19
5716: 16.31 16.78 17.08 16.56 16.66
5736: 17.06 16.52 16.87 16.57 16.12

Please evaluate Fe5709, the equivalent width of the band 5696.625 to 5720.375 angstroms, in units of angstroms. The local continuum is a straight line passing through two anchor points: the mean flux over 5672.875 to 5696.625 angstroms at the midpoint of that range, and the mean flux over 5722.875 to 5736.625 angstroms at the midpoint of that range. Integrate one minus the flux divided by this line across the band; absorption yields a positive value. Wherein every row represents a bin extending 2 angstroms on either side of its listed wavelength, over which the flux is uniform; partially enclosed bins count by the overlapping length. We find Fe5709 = 1.2 angstroms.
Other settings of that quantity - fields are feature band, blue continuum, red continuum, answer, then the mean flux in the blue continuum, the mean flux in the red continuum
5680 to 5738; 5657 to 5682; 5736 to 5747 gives 1.1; 16.2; 16.8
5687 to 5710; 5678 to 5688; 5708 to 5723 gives 0.3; 16.1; 16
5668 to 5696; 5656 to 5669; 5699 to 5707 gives -1.2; 15.7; 15.6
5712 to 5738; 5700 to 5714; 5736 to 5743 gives -0.8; 15.3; 16.7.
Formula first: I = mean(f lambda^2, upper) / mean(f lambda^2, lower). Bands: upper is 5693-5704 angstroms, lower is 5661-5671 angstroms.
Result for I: 1.01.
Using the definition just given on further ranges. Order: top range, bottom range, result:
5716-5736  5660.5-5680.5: 1.05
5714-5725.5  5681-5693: 1.05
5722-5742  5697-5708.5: 1.09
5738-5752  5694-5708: 1.07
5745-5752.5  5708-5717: 1.08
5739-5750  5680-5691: 1.06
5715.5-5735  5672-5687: 1.04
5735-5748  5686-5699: 1.05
